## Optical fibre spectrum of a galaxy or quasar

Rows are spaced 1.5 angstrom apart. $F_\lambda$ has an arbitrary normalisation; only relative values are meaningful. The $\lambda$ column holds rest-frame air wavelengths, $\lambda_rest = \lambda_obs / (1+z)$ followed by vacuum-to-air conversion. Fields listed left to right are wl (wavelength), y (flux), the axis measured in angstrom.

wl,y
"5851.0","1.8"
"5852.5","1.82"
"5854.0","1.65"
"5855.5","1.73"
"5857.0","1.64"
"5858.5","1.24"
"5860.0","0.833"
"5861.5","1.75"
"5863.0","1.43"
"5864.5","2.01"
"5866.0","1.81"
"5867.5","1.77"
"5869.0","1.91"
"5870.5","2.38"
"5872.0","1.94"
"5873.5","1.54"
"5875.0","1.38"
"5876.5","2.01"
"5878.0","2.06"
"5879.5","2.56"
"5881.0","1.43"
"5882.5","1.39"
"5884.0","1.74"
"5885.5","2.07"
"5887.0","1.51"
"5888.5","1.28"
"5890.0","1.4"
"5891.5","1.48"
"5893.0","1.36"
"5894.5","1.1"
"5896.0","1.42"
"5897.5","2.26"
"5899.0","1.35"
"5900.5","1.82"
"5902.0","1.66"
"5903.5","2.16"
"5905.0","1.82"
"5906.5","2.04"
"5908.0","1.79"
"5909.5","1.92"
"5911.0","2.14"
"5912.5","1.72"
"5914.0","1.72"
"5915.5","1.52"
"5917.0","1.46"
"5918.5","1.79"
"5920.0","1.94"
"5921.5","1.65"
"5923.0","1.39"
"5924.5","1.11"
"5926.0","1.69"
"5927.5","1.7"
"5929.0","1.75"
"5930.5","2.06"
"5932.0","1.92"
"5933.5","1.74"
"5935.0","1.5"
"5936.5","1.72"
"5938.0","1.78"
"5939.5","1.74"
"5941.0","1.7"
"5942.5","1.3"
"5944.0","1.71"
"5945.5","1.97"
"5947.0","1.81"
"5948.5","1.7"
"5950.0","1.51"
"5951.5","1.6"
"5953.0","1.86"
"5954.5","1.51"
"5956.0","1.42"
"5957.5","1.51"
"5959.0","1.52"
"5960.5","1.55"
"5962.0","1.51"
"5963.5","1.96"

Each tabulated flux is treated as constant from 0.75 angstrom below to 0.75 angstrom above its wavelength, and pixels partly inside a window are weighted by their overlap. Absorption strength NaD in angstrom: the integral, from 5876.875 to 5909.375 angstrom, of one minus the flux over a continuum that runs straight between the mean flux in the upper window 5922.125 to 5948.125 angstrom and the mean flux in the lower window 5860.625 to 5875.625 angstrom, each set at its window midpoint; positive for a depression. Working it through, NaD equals 0.7 angstrom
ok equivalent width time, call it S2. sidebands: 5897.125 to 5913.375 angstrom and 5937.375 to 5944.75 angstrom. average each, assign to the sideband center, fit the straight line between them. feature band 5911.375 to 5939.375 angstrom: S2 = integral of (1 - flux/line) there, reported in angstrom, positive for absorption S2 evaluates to 0.9 angstrom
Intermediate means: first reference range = 1.87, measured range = 1.68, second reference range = 1.64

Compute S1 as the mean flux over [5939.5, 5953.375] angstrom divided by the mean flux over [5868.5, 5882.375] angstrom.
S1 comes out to 0.9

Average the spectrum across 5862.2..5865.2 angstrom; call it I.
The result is 1.72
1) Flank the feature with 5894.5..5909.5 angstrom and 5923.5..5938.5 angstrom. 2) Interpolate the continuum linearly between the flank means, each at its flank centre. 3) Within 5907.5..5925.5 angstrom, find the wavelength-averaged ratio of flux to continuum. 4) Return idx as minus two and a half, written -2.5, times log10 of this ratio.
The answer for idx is 0.04 mag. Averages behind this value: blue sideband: 1.78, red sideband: 1.69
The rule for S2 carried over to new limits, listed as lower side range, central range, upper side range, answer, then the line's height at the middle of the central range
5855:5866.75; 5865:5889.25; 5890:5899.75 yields -4.4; 1.52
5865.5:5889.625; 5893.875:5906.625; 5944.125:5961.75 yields 0.1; 1.74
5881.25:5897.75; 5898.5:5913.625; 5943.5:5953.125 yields -2.6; 1.58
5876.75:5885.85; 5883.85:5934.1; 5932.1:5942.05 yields 2.7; 1.79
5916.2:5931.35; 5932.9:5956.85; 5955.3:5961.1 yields -1.5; 1.56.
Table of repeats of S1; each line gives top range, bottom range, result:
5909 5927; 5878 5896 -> 1.05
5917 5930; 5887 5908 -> 1.00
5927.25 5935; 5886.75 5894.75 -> 1.33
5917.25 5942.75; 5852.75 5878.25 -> 0.98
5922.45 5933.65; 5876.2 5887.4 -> 0.90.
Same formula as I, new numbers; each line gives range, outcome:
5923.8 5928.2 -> 1.5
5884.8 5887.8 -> 1.78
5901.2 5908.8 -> 1.89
